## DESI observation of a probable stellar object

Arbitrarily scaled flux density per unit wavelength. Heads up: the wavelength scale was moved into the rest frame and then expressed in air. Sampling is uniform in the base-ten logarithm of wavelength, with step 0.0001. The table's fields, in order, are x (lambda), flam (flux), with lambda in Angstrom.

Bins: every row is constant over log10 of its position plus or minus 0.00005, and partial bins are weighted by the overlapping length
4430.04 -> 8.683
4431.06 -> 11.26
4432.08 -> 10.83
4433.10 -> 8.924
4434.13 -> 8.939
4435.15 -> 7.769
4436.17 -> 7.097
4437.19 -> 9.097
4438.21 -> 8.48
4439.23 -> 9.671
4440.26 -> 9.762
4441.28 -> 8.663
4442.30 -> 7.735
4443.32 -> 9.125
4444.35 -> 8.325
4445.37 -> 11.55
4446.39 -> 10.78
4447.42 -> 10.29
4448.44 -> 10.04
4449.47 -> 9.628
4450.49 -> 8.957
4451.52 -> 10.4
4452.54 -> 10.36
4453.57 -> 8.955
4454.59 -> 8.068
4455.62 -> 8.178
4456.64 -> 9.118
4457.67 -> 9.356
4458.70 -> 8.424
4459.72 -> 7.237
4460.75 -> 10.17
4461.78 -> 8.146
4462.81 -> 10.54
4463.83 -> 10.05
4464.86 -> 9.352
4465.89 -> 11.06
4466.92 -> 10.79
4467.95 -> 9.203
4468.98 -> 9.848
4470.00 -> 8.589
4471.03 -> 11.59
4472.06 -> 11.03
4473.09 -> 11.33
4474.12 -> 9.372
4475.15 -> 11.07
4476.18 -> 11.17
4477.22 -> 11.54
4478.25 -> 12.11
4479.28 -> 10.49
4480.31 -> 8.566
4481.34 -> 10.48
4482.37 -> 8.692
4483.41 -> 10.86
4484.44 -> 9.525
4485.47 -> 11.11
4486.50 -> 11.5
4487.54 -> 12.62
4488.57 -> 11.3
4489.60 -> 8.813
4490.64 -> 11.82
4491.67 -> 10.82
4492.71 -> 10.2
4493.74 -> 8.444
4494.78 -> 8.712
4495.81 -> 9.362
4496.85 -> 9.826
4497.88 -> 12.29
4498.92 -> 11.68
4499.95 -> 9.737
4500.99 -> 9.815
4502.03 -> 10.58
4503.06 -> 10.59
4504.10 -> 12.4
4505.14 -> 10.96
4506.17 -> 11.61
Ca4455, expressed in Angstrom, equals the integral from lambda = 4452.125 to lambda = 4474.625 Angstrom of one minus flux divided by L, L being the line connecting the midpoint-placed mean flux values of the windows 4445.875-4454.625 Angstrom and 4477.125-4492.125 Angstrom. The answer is 1.3 Angstrom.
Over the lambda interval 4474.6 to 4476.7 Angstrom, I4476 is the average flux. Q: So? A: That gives 11.1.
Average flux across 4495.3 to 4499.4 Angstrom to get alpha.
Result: 10.8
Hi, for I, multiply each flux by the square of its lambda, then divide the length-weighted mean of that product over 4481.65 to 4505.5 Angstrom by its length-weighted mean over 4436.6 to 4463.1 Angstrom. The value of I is 1.16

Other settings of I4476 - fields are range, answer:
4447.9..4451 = 9.56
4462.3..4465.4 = 10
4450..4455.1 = 9.35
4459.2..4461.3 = 8.7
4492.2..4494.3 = 9.31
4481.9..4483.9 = 9.75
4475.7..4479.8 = 11.3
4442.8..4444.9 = 8.77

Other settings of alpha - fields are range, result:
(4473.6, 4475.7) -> 10.2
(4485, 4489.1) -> 11.6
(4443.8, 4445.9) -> 9.94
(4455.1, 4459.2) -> 8.76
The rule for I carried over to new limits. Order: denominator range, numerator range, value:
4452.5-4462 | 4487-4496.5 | 1.19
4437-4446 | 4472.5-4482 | 1.18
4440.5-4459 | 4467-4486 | 1.12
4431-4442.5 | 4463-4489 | 1.20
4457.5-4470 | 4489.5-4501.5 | 1.09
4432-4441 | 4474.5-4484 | 1.21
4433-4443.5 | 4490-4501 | 1.22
